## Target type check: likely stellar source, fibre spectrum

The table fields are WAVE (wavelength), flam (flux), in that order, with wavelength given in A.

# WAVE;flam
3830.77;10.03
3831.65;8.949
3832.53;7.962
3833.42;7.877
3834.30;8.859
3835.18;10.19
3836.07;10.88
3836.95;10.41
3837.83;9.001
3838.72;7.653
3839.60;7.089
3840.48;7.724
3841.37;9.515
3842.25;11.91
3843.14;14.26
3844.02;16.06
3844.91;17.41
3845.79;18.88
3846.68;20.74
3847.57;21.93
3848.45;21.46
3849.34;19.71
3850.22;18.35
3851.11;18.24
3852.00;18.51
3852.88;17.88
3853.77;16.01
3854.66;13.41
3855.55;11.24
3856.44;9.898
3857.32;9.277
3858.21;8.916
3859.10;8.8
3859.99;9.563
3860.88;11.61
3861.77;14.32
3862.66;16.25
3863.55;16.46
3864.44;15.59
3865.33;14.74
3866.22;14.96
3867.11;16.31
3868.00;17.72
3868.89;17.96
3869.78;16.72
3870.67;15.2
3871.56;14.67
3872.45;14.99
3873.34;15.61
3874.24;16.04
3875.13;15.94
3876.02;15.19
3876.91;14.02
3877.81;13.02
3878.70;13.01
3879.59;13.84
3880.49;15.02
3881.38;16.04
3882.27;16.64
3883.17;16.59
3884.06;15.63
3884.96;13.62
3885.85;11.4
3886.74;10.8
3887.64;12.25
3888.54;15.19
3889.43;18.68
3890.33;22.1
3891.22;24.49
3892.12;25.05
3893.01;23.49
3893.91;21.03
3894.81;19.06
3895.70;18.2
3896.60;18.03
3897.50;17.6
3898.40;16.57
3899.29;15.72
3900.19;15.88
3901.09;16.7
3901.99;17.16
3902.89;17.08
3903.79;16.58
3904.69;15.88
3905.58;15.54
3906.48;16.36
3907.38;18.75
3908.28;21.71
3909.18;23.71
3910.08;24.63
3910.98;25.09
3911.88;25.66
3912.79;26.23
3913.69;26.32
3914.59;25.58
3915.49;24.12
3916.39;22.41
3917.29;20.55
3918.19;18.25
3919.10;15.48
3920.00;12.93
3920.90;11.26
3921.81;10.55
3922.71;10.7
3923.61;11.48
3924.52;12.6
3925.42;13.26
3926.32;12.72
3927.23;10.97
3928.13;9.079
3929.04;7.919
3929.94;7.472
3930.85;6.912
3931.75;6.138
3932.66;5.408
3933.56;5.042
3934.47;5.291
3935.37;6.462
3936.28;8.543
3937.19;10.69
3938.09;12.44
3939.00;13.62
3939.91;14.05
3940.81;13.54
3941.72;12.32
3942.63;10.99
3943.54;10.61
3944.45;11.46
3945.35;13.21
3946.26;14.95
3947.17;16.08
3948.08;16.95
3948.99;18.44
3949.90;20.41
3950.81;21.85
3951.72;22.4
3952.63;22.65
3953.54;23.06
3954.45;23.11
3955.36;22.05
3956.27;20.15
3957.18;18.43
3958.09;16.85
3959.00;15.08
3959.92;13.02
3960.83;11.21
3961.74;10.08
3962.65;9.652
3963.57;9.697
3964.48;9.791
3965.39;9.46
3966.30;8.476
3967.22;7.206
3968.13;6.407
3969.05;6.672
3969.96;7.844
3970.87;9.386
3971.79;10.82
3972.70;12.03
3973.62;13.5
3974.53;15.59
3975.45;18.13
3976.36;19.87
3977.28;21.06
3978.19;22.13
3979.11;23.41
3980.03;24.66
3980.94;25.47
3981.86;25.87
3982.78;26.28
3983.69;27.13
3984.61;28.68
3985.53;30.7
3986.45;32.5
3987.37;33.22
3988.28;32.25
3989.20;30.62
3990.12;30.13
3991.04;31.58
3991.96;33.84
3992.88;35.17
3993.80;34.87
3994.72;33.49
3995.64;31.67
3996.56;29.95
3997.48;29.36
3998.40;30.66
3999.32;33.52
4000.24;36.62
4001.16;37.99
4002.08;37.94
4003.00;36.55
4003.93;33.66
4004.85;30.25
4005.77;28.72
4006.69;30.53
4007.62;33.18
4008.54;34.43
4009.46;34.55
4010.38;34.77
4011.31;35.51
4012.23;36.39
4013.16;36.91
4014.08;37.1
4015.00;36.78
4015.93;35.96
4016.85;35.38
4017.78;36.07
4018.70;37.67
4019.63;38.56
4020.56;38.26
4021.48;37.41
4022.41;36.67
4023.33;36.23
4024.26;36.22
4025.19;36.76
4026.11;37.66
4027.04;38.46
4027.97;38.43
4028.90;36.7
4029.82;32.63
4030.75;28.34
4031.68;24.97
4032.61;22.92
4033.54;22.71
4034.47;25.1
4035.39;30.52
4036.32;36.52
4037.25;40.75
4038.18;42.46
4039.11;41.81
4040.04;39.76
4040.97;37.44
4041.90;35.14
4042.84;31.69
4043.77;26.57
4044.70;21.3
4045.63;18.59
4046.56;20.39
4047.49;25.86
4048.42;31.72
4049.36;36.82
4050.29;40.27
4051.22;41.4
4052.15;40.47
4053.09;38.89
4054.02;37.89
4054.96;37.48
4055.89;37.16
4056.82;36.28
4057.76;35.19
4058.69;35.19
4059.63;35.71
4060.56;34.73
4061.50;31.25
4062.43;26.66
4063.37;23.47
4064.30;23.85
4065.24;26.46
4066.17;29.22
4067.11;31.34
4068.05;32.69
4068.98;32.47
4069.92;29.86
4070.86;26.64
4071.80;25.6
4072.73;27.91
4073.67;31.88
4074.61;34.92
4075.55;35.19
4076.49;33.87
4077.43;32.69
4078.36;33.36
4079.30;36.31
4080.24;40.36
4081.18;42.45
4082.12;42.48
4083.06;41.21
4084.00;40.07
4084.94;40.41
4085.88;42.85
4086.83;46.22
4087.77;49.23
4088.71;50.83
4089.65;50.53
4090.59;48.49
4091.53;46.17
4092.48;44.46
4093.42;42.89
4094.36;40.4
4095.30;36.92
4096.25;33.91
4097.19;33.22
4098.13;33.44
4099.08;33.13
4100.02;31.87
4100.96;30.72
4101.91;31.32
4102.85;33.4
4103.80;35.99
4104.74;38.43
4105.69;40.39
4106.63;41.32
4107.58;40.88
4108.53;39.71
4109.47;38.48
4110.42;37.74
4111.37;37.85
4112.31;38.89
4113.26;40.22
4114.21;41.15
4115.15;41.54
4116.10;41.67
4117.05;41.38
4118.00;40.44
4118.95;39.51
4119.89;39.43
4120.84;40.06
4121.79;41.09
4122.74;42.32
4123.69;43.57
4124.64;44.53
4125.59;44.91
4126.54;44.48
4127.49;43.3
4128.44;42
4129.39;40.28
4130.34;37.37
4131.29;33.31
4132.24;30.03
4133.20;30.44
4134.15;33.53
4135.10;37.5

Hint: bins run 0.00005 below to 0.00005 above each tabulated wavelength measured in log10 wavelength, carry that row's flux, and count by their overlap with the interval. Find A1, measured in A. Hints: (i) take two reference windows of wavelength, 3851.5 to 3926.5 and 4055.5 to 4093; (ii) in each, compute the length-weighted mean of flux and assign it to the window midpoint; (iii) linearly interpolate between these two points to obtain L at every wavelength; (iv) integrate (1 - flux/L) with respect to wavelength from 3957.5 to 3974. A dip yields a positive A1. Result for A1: 9.5 A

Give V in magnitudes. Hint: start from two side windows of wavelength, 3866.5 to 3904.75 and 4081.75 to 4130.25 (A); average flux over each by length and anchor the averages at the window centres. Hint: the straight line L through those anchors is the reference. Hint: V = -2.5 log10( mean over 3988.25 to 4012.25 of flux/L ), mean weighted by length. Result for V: -0.15 mag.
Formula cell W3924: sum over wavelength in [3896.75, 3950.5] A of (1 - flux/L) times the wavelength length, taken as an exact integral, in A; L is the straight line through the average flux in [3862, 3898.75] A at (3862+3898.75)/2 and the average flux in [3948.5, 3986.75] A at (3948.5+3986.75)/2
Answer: 6.3 A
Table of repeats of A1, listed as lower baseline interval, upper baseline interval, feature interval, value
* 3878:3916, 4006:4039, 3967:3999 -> 6.5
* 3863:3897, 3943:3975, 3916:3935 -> 5.0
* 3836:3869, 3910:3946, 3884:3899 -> -4.2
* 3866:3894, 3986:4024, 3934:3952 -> 8.4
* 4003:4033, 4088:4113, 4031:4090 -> 4.5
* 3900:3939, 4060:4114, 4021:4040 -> -3.3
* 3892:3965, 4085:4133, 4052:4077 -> 1.3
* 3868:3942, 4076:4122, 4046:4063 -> -0.2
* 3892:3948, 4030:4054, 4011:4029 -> -4.8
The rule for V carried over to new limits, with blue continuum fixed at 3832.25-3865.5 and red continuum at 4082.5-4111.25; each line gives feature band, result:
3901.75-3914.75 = -0.07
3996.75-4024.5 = -0.15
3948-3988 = 0.40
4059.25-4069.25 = 0.22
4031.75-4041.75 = -0.01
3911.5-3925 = 0.14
